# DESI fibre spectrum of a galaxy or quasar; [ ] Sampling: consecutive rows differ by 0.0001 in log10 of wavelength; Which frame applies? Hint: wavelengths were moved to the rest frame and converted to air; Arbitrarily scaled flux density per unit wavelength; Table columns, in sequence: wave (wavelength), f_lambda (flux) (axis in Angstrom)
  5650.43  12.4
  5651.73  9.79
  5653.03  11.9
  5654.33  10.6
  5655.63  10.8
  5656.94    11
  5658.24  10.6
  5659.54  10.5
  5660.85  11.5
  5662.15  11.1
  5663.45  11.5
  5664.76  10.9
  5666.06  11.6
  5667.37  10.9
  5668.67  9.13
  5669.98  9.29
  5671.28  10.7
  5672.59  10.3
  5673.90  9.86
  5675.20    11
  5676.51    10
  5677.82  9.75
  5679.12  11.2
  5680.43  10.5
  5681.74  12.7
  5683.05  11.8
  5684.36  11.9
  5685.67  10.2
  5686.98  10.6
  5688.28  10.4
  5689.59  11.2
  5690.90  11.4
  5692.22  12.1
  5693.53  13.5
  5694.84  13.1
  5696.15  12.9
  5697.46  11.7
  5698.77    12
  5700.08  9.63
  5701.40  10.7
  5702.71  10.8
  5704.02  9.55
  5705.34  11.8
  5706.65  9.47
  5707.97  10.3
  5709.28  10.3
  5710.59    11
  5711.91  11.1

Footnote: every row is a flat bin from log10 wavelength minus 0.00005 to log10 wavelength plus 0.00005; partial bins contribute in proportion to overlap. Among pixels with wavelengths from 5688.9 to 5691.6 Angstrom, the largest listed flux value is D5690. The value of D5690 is 11.4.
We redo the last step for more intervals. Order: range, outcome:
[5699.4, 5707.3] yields 11.8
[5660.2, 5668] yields 11.6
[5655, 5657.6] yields 11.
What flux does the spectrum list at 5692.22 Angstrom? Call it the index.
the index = 12.1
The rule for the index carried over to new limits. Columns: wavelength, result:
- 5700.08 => 9.63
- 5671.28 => 10.7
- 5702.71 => 10.8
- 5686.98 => 10.6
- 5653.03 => 11.9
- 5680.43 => 10.5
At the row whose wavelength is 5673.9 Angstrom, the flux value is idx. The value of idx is 9.86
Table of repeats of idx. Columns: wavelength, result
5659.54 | 10.5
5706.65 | 9.47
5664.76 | 10.9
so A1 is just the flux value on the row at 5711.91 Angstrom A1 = 11.1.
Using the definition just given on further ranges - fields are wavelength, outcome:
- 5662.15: 11.1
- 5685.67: 10.2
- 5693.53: 13.5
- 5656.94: 11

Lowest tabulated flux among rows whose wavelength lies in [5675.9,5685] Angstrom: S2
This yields 9.75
